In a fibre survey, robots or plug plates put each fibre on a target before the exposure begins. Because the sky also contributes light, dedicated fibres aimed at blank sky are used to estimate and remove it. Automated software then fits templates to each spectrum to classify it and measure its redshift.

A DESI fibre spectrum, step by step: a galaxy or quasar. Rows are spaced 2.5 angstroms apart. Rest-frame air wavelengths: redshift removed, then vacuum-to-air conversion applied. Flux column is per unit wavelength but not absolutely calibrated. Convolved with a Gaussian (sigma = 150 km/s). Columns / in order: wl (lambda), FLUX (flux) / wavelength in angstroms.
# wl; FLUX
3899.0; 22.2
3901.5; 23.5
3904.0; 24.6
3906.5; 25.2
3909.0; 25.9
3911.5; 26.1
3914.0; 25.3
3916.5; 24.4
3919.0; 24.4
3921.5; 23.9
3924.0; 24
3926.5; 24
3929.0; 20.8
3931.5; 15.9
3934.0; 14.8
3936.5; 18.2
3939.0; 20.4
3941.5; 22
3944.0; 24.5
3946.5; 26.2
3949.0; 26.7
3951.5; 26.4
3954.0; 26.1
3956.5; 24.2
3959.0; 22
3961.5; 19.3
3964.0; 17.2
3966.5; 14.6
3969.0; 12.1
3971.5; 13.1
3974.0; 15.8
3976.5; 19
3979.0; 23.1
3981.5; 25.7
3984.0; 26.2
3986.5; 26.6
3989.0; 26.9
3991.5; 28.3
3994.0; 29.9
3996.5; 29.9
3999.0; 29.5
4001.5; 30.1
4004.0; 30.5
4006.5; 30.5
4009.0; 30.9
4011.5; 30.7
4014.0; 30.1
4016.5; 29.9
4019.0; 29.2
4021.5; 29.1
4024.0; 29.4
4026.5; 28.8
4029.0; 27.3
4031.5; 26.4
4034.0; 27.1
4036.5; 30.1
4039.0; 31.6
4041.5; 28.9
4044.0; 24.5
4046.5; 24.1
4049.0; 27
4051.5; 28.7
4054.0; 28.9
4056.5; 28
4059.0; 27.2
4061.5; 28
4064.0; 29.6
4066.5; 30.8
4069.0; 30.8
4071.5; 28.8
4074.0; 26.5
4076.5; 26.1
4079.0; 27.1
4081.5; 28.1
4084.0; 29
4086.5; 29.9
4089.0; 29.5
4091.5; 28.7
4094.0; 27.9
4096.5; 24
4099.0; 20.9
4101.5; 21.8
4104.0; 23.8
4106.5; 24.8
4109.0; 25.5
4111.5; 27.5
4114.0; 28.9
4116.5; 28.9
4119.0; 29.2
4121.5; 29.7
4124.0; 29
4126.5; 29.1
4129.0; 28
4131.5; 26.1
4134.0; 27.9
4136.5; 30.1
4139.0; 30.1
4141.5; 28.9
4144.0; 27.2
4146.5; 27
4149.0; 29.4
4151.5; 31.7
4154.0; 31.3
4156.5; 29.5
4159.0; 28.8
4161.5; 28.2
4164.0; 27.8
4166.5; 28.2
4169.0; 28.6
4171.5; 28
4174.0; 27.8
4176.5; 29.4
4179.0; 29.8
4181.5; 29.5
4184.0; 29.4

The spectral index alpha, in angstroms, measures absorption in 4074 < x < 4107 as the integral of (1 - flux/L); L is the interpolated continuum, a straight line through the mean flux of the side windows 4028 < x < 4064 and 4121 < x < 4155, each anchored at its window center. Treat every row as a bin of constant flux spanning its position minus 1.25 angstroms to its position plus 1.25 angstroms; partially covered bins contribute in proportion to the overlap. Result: 2.3 angstroms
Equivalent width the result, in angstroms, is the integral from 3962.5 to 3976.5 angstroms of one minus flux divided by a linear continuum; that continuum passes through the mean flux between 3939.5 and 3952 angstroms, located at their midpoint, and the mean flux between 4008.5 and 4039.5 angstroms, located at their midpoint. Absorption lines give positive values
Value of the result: 5.9 angstroms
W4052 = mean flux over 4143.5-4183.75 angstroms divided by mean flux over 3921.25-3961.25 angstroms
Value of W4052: 1.29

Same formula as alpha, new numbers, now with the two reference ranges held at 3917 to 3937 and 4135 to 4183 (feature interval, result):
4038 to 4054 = -1.5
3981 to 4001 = -4.2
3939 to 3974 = 1.7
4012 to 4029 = -3.6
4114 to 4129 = -0.7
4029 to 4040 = -1.7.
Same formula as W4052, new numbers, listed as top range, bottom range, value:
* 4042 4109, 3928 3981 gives 1.34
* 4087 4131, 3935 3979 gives 1.31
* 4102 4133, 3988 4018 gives 0.92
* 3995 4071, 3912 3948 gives 1.30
